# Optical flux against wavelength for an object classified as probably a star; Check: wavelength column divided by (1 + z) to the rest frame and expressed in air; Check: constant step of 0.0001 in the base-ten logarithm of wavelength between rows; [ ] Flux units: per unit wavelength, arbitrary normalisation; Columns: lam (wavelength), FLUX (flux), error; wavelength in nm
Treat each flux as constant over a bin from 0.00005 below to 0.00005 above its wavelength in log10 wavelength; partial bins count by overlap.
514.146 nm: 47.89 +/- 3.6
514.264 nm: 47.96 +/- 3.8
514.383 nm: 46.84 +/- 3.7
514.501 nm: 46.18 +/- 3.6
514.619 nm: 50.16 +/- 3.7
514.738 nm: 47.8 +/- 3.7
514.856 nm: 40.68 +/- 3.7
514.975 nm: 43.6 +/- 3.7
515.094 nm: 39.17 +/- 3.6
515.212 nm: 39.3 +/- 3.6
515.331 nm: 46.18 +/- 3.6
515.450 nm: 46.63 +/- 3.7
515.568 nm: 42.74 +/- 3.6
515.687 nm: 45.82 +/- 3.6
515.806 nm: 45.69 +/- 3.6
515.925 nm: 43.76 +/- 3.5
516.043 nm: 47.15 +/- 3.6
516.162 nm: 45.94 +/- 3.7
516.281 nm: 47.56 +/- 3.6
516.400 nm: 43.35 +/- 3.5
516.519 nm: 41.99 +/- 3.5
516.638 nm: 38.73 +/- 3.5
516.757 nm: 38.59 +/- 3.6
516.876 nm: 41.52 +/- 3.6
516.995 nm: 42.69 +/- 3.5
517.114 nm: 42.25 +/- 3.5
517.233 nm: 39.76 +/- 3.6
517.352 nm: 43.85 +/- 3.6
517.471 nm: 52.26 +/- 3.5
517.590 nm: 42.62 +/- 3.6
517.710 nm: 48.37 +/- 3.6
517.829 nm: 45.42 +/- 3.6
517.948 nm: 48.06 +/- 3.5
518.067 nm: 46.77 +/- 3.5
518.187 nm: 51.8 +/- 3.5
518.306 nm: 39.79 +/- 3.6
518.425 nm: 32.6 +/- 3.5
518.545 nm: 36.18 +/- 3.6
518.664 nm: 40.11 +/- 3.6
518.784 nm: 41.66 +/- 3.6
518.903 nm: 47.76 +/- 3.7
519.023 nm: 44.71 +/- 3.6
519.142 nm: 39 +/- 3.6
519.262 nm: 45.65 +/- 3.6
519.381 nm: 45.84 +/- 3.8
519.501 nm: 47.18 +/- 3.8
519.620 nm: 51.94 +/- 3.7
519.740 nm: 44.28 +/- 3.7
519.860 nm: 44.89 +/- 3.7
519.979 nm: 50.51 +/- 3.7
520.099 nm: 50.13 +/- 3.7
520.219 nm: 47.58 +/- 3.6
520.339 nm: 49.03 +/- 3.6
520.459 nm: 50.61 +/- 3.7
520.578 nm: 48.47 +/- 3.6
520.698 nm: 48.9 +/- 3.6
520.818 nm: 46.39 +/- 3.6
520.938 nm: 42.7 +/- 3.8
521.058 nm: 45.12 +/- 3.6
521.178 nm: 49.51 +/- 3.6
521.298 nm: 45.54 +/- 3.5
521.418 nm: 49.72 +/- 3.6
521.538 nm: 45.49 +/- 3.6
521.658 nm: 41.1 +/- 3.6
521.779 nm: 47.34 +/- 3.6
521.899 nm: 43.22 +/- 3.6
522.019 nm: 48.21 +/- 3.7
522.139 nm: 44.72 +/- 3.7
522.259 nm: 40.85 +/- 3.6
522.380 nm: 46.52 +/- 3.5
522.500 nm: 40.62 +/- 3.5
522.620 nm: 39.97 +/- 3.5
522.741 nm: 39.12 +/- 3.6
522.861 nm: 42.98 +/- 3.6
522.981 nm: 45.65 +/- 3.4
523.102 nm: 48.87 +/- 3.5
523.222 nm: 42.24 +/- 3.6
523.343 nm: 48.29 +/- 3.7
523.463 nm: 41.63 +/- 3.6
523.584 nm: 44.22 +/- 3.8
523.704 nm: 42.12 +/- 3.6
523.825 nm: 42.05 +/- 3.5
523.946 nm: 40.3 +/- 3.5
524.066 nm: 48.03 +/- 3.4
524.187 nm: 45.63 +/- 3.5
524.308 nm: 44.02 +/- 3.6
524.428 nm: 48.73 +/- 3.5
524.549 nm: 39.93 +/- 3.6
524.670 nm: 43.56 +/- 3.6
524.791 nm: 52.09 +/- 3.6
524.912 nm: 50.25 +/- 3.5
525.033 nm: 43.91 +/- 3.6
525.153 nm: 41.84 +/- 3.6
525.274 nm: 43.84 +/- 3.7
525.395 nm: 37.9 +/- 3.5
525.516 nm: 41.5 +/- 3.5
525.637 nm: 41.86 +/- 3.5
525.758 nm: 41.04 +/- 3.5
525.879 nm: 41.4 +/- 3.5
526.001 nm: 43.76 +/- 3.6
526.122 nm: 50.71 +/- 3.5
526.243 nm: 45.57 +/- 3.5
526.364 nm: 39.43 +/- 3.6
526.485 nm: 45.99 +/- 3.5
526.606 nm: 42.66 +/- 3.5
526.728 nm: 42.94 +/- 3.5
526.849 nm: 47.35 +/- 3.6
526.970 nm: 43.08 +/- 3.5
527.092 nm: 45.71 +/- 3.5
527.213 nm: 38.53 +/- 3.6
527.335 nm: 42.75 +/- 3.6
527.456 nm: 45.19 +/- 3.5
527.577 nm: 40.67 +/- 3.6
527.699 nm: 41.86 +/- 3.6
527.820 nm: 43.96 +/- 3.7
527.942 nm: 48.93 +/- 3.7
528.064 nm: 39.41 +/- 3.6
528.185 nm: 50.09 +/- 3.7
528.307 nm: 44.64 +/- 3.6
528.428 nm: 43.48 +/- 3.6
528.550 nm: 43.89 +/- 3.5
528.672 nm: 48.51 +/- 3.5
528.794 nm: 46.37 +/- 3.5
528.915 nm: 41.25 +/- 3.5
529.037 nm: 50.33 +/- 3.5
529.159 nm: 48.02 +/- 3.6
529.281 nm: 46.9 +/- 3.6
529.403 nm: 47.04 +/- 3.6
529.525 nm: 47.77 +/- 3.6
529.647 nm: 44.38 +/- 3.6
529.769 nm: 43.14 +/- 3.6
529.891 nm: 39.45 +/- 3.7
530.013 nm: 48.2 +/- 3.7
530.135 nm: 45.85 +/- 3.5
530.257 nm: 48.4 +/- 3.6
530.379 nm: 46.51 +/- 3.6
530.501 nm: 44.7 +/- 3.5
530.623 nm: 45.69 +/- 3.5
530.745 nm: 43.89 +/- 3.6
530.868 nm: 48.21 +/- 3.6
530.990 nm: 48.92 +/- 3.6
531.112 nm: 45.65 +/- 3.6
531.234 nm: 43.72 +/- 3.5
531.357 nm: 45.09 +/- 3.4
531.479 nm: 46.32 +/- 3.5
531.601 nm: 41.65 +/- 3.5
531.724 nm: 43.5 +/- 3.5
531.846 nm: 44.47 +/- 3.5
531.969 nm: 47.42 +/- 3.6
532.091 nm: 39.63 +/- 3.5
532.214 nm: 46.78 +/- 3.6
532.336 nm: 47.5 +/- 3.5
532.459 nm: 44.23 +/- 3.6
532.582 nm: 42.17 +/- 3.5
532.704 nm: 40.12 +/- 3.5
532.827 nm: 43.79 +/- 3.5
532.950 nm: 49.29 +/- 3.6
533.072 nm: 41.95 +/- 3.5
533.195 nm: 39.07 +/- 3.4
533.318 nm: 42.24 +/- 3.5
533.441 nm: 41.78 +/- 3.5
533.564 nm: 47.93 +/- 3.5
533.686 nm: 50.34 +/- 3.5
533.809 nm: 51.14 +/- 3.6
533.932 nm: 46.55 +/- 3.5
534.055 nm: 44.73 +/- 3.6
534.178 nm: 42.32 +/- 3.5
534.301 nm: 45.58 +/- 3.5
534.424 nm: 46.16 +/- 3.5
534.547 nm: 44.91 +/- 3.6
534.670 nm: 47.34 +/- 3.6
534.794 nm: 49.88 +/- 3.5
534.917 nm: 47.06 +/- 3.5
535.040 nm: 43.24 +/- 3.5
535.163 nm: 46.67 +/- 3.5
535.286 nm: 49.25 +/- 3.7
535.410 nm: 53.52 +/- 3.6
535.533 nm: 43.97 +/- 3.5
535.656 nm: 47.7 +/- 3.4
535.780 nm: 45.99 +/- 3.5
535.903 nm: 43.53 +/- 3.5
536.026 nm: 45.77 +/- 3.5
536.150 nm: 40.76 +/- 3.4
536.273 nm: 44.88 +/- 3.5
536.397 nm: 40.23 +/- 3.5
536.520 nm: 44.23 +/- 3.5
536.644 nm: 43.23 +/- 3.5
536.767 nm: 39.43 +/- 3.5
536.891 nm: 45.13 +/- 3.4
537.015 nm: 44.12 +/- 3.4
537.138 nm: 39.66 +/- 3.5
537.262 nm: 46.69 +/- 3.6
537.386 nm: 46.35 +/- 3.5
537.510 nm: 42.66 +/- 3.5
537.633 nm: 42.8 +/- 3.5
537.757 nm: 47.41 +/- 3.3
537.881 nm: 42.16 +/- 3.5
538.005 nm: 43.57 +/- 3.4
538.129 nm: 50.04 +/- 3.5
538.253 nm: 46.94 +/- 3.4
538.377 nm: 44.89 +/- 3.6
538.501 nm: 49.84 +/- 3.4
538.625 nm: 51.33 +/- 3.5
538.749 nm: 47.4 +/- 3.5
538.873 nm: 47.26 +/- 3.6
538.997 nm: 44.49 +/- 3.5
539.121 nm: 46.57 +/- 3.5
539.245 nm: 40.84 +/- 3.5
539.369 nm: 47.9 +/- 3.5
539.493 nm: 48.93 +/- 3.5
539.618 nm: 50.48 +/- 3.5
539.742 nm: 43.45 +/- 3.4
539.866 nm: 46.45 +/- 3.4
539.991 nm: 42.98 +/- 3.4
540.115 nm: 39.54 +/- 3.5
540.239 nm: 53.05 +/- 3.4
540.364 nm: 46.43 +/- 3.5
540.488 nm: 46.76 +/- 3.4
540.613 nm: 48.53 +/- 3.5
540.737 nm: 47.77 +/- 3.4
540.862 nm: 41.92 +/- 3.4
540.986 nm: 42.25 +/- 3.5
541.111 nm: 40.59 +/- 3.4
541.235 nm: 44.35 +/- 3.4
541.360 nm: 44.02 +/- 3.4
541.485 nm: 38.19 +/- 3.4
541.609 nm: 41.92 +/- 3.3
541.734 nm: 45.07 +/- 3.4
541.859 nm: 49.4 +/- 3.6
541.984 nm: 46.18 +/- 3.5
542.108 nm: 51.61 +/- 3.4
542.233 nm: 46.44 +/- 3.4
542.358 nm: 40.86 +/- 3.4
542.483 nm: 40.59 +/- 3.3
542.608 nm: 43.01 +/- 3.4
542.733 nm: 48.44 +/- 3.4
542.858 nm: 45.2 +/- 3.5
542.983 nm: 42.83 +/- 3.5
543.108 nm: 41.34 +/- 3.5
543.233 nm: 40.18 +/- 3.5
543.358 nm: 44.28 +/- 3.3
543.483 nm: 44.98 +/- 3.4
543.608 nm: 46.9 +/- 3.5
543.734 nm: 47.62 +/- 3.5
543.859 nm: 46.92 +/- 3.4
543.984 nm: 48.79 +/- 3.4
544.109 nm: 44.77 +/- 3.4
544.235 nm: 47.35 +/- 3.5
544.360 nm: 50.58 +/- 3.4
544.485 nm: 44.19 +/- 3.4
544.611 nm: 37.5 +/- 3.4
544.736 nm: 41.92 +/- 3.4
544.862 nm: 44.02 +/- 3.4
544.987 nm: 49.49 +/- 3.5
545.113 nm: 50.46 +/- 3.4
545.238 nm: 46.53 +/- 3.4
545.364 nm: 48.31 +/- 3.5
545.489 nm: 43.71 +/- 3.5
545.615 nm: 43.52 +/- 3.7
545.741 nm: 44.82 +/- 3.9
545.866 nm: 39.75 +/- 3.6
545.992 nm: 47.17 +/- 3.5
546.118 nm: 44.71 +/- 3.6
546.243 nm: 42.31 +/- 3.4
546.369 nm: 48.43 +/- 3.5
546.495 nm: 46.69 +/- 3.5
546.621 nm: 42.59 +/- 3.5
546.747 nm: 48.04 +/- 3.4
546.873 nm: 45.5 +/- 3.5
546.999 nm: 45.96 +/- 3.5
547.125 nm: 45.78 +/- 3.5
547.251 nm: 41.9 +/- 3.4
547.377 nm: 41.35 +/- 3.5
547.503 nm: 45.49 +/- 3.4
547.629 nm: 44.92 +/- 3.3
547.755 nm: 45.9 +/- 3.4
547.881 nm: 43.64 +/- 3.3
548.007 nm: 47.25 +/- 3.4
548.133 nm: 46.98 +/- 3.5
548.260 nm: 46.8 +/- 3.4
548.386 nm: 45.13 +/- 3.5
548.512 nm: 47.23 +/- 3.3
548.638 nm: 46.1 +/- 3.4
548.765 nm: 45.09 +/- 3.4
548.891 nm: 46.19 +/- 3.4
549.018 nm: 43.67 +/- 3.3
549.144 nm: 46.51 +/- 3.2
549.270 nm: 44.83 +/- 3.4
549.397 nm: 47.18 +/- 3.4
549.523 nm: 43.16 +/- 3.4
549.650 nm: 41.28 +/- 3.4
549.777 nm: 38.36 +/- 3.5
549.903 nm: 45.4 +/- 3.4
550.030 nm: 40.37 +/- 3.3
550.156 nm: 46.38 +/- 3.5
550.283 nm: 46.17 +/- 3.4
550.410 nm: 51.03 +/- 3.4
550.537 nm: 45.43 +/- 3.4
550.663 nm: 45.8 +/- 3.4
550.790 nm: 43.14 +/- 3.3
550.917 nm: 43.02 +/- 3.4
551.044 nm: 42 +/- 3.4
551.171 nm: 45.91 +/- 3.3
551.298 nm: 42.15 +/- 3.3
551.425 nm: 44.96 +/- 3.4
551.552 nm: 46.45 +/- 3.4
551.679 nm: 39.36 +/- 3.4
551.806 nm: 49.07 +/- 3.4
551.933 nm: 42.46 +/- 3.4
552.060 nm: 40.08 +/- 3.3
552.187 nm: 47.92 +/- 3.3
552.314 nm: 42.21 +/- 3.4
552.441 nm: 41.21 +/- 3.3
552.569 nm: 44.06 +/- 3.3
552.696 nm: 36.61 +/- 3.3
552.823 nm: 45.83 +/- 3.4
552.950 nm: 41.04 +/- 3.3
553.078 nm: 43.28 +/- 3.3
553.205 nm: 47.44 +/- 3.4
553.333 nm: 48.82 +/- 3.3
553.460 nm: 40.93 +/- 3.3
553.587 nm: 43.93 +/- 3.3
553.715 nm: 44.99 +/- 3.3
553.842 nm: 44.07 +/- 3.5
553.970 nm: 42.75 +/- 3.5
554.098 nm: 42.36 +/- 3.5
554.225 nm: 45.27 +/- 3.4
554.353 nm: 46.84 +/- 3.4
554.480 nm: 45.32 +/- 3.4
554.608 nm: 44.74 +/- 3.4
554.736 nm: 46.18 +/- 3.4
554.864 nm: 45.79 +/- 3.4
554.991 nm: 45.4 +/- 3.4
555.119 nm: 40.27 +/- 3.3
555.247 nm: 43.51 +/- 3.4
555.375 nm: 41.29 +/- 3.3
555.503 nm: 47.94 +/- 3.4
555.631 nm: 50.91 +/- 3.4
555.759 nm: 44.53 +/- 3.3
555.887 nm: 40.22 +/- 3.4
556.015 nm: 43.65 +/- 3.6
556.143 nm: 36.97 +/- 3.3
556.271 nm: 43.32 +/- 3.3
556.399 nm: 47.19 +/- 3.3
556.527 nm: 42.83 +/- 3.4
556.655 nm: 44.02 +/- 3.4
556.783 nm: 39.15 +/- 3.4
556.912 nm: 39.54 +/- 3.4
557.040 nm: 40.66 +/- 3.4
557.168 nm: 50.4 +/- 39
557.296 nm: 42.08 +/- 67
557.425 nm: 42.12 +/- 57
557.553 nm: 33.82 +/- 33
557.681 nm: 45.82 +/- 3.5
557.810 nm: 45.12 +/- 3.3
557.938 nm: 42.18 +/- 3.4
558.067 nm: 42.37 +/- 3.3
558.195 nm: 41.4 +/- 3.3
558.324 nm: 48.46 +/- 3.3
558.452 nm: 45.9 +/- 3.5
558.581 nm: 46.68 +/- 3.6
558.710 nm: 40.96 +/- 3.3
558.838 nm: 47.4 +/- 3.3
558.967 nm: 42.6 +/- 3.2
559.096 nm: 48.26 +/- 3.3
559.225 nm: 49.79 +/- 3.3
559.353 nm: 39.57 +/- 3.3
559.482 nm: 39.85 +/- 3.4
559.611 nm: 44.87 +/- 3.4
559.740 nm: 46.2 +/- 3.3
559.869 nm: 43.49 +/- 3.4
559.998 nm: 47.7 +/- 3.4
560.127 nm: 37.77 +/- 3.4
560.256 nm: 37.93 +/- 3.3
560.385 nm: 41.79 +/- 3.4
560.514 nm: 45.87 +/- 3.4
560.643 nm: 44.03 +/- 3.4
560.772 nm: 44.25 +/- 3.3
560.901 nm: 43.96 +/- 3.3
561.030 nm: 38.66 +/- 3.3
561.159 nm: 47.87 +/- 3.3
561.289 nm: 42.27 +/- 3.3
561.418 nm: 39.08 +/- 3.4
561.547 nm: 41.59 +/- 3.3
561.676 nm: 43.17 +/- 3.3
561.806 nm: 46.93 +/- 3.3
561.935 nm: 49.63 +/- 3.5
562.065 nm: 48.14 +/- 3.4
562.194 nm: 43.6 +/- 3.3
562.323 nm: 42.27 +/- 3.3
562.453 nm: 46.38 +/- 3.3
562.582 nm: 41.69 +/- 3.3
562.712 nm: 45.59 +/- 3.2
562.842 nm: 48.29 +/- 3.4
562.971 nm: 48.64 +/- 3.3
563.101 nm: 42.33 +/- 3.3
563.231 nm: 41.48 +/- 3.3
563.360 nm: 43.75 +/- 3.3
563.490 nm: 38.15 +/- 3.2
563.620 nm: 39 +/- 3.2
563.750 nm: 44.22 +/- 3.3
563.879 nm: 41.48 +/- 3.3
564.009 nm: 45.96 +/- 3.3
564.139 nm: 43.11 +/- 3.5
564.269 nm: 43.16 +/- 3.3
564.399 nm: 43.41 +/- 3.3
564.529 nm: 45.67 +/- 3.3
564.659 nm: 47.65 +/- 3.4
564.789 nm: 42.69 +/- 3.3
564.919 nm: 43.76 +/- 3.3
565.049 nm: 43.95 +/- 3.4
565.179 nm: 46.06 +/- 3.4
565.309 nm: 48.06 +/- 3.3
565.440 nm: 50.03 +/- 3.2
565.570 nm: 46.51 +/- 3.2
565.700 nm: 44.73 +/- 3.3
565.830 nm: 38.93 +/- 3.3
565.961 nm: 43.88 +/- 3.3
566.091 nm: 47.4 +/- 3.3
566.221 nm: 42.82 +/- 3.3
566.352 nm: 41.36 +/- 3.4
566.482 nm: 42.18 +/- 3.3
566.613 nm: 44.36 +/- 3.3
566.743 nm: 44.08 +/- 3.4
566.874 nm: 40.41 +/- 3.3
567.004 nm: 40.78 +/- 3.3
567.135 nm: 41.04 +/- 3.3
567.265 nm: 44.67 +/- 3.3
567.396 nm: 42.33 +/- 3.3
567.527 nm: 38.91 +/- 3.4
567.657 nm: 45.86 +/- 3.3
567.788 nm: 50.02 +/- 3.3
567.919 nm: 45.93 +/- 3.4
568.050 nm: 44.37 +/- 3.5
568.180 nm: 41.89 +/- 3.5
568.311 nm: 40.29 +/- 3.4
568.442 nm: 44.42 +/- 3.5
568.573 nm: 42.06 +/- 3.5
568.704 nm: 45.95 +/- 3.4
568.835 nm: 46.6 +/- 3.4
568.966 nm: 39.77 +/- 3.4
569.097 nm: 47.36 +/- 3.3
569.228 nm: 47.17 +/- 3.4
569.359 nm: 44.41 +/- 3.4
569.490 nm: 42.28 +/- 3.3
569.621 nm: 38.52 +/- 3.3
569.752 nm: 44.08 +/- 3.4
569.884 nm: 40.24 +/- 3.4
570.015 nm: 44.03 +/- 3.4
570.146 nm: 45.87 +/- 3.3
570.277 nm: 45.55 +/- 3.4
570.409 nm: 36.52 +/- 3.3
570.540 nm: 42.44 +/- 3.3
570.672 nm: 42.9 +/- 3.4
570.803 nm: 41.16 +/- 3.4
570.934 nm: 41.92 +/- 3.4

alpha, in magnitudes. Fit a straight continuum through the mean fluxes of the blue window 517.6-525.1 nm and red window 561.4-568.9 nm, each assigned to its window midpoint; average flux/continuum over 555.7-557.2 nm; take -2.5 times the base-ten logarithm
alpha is 0.042 mag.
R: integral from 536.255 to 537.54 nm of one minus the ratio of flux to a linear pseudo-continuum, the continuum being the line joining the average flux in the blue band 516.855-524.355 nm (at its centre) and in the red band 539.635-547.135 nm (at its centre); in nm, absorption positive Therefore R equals 0.05 nm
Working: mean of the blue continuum 44.8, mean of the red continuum 45.1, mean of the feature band 43.3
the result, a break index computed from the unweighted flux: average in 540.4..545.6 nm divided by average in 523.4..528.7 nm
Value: 1.0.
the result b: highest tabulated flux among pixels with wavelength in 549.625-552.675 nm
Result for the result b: 51.03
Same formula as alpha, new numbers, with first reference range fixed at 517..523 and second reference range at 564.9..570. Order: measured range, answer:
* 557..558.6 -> 0.01 mag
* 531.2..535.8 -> -0.02 mag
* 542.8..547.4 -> -0.02 mag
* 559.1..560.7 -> 0.01 mag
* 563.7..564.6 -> 0.00 mag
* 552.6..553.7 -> 0.01 mag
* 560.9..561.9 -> 0.02 mag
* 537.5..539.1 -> -0.04 mag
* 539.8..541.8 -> 0.00 mag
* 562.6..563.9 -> 0.01 mag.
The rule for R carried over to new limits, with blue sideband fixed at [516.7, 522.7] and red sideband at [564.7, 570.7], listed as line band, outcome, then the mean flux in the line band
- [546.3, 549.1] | -0.082 nm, 45.5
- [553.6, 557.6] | 0.041 nm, 43.5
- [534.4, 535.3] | -0.044 nm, 46.7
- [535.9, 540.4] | -0.075 nm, 45.2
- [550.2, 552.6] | -0.014 nm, 44.3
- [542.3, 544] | 0.000 nm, 44.3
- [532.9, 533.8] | -0.008 nm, 45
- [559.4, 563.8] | 0.030 nm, 43.5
